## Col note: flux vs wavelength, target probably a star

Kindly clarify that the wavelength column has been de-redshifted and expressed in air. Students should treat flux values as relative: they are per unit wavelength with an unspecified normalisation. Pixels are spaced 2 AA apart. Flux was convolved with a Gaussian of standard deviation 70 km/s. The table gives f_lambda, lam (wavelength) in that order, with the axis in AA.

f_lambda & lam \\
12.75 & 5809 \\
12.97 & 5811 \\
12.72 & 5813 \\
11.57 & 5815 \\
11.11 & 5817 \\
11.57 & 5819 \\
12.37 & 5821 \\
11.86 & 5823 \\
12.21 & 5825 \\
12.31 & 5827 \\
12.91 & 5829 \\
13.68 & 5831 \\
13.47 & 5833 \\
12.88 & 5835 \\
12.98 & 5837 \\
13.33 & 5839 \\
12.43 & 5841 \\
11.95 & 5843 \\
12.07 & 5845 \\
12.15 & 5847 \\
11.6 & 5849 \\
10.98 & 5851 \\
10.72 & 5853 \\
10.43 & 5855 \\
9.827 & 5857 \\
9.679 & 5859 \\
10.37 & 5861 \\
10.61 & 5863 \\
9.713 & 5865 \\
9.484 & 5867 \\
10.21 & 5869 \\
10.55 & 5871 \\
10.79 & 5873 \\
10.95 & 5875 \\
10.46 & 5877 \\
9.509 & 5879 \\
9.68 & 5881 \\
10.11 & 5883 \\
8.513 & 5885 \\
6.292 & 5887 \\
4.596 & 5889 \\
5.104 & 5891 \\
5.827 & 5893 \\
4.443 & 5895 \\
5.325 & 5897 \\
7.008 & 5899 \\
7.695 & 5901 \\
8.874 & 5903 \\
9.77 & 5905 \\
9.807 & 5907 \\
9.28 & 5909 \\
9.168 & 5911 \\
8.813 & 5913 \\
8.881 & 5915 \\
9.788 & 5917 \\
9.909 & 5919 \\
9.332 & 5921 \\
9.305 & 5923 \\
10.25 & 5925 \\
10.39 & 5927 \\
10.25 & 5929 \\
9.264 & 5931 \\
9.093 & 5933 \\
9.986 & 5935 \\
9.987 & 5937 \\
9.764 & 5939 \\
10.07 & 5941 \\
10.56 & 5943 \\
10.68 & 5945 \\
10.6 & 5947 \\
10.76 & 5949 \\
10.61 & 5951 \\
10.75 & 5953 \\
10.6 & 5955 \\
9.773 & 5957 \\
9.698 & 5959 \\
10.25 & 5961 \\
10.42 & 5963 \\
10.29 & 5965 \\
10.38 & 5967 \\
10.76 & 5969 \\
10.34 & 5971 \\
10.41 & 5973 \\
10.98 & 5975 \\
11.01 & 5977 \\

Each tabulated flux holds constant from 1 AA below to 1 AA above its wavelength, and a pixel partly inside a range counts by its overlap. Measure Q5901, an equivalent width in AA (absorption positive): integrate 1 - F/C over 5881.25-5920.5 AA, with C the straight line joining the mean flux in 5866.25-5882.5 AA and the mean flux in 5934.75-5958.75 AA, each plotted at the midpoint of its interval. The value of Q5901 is 9.00 AA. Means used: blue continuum 10.2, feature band 7.91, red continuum 10.3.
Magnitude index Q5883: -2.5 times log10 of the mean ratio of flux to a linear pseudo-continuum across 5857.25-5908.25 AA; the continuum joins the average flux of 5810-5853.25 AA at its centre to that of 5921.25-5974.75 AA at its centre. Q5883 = 0.30 mag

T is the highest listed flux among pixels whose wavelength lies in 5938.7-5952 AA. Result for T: 10.76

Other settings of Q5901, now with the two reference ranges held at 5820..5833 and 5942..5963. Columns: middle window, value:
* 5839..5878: 3.95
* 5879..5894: 5.54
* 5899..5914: 3.08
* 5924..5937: 1.12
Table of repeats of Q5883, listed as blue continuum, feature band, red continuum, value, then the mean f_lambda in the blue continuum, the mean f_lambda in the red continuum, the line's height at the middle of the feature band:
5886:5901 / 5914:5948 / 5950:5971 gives -0.197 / 5.66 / 10.4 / 8.29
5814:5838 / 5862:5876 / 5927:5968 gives 0.128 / 12.4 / 10.2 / 11.6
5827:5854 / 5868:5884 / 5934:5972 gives 0.144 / 12.4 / 10.3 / 11.7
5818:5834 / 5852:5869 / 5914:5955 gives 0.163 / 12.5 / 10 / 11.7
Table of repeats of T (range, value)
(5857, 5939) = 10.95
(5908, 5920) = 9.909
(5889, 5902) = 7.695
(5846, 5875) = 12.15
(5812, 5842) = 13.68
